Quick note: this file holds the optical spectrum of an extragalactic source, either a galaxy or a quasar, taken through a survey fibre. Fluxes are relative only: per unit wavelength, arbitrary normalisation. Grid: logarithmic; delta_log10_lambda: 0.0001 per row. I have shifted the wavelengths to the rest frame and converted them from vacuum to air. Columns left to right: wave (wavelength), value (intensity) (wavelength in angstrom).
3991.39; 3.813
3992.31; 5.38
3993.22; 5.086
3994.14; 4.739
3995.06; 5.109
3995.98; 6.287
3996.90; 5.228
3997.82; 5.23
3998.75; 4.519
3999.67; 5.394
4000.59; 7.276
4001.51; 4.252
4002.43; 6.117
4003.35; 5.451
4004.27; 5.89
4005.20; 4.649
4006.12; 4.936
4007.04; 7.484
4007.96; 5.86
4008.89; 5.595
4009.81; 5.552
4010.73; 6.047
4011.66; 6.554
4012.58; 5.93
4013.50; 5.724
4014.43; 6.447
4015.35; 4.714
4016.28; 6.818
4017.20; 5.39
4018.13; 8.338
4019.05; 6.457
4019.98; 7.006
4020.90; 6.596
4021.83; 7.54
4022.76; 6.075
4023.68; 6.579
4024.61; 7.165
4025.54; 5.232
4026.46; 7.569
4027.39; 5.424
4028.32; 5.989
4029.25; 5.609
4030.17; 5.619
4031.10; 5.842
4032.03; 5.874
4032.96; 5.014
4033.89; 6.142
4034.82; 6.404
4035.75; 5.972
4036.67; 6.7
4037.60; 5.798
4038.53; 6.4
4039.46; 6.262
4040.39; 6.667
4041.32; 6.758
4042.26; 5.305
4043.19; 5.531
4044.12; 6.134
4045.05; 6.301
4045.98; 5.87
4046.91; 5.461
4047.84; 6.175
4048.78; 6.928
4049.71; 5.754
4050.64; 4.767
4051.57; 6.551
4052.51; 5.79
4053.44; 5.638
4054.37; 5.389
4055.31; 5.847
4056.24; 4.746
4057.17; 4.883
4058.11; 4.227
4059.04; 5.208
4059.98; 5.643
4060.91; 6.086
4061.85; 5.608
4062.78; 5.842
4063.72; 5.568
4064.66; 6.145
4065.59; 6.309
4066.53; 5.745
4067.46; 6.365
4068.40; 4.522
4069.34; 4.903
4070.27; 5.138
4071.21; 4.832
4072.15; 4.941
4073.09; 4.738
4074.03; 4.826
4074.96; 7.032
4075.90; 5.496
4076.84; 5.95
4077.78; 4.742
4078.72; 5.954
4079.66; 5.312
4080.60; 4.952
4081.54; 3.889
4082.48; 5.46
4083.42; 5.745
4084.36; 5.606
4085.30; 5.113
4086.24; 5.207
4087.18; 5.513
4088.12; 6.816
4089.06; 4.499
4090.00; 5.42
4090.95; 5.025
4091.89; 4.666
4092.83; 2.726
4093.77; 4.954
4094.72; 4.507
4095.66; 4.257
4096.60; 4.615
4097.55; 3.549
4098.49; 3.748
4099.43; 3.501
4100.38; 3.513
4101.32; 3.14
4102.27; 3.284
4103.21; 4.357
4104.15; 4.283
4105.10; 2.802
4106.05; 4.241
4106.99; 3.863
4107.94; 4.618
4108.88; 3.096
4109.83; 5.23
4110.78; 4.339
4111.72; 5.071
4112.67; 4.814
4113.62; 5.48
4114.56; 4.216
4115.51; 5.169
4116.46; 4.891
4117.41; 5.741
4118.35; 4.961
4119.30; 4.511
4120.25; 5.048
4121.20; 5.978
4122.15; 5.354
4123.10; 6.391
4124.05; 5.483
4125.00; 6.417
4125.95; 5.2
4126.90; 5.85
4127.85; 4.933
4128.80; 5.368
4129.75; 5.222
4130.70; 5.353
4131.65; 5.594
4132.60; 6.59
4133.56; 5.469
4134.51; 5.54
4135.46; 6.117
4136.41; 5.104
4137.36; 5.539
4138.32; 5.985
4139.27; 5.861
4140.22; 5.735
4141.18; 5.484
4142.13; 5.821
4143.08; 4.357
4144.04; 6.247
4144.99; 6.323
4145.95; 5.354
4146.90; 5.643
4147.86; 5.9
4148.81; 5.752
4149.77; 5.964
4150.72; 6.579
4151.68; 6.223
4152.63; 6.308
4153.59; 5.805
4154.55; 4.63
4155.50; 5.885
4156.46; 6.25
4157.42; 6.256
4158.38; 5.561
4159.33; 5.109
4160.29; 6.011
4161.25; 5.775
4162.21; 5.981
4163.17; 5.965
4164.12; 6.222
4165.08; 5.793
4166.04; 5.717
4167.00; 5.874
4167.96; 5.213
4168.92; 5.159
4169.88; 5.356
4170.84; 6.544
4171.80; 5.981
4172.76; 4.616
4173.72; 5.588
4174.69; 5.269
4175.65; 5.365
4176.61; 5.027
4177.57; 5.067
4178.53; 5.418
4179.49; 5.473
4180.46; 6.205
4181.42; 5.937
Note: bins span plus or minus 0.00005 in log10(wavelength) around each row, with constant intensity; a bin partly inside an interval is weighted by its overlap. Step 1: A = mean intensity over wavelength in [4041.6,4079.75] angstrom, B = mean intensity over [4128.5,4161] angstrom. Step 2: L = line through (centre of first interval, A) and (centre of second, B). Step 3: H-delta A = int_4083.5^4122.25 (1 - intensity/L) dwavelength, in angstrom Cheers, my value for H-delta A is 7.3 angstrom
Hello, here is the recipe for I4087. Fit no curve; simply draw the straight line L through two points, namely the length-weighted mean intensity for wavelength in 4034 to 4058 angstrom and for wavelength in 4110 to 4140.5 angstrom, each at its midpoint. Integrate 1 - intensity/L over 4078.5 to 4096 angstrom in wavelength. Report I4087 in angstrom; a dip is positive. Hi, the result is 1.93 angstrom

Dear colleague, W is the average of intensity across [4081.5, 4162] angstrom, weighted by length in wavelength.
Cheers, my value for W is 5.16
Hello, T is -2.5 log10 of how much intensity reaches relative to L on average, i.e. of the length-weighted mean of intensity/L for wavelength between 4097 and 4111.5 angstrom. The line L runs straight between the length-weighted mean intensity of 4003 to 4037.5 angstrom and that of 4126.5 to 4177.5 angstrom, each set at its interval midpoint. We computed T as 0.45 mag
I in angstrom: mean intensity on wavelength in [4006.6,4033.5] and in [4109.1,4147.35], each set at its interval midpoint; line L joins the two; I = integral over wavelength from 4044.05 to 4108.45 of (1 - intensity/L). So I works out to 8.16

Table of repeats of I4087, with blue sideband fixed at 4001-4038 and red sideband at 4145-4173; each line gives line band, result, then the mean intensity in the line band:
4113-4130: 1.5 angstrom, 5.34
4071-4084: 1.4 angstrom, 5.29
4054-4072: 1.7 angstrom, 5.41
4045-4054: 0.2 angstrom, 5.9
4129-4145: 0.5 angstrom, 5.64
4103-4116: 3.3 angstrom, 4.4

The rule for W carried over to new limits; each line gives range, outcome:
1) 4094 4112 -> 4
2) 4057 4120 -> 4.89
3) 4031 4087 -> 5.63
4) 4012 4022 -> 6.42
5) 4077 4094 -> 5.11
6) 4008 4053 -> 6.13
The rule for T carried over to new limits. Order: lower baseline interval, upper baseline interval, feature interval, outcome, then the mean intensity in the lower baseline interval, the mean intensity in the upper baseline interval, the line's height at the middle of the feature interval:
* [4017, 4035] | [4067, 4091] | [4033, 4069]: 0.004 mag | 6.3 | 5.31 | 5.83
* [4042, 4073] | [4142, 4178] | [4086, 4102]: 0.259 mag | 5.57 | 5.7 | 5.62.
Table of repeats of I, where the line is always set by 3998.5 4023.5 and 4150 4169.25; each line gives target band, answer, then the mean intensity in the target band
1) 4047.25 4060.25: 1.0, 5.53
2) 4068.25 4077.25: 1.0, 5.26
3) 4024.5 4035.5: 0.1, 5.95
